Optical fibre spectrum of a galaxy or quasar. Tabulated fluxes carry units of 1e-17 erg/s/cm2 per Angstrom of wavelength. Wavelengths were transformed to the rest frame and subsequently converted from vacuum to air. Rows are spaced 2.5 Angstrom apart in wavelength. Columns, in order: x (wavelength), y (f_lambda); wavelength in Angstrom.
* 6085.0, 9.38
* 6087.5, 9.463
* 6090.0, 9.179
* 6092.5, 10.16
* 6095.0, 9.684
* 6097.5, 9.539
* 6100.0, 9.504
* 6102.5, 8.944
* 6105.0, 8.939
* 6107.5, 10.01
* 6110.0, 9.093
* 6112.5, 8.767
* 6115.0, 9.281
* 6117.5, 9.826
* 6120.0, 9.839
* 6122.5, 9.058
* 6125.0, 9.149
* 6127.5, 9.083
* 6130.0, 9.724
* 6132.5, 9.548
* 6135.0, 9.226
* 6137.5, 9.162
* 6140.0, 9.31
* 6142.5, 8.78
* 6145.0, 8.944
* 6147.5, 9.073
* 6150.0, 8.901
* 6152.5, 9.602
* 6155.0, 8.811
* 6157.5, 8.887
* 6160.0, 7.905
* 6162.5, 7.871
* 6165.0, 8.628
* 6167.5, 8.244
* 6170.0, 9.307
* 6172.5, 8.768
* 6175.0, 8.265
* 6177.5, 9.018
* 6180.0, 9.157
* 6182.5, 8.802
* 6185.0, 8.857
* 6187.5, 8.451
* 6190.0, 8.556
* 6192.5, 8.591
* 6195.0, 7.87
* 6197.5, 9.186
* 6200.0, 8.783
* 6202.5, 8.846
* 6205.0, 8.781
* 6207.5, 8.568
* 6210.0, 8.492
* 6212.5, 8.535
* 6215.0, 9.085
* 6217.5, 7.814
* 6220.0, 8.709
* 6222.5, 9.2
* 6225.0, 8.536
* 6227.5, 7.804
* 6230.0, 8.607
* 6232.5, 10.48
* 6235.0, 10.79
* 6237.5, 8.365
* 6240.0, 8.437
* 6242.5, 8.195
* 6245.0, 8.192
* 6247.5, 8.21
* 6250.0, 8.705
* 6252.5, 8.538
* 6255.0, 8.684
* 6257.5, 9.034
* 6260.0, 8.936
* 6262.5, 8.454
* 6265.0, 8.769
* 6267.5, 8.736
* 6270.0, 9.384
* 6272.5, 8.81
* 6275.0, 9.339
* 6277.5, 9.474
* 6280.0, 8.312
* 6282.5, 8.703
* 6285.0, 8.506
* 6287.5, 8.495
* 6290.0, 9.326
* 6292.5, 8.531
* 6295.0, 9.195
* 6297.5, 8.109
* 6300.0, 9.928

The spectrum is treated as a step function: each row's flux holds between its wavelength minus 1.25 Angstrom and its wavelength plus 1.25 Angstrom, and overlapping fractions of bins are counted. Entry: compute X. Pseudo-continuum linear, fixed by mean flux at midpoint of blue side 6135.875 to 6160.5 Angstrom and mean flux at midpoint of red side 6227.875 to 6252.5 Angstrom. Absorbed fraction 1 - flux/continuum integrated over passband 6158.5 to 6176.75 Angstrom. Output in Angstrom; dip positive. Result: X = 1.0 Angstrom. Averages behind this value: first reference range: 8.97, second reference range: 8.83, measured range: 8.45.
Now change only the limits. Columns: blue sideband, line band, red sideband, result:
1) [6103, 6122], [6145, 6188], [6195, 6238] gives 1.6 Angstrom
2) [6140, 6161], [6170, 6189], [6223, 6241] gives 0.3 Angstrom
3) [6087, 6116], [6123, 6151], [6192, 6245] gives 0.0 Angstrom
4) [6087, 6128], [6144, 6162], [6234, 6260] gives 0.7 Angstrom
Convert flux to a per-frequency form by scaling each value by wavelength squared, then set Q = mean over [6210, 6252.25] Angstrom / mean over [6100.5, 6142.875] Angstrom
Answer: 0.97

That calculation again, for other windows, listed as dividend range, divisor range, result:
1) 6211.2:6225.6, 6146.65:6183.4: 1.01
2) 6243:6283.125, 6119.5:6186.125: 1.01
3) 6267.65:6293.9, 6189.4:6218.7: 1.06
